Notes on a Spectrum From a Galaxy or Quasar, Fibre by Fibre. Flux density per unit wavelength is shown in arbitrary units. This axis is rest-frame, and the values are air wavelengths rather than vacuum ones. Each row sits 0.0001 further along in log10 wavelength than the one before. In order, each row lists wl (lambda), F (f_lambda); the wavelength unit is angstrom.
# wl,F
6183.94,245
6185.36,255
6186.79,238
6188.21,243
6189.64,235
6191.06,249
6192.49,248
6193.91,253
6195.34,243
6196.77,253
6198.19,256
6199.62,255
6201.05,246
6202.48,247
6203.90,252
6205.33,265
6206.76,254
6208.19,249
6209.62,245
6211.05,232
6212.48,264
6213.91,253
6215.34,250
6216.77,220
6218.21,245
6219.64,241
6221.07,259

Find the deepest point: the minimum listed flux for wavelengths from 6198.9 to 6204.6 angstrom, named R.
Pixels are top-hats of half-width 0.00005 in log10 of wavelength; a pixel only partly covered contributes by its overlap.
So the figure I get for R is 246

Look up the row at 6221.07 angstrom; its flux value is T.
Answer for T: 259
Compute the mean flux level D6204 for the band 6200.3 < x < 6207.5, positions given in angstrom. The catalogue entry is 253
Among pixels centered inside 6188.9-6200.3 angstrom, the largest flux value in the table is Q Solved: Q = 256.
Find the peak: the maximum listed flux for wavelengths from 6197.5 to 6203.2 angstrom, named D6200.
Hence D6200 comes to 256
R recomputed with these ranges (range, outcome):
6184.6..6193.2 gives 235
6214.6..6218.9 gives 220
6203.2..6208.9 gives 249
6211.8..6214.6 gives 253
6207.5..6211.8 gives 232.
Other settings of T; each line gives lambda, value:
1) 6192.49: 248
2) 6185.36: 255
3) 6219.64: 241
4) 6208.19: 249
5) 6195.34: 243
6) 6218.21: 245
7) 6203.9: 252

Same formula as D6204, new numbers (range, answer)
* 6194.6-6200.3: 252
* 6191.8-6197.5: 250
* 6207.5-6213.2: 248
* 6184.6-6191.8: 244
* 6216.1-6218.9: 232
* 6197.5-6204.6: 251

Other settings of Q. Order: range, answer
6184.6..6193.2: 255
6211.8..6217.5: 264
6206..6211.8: 254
